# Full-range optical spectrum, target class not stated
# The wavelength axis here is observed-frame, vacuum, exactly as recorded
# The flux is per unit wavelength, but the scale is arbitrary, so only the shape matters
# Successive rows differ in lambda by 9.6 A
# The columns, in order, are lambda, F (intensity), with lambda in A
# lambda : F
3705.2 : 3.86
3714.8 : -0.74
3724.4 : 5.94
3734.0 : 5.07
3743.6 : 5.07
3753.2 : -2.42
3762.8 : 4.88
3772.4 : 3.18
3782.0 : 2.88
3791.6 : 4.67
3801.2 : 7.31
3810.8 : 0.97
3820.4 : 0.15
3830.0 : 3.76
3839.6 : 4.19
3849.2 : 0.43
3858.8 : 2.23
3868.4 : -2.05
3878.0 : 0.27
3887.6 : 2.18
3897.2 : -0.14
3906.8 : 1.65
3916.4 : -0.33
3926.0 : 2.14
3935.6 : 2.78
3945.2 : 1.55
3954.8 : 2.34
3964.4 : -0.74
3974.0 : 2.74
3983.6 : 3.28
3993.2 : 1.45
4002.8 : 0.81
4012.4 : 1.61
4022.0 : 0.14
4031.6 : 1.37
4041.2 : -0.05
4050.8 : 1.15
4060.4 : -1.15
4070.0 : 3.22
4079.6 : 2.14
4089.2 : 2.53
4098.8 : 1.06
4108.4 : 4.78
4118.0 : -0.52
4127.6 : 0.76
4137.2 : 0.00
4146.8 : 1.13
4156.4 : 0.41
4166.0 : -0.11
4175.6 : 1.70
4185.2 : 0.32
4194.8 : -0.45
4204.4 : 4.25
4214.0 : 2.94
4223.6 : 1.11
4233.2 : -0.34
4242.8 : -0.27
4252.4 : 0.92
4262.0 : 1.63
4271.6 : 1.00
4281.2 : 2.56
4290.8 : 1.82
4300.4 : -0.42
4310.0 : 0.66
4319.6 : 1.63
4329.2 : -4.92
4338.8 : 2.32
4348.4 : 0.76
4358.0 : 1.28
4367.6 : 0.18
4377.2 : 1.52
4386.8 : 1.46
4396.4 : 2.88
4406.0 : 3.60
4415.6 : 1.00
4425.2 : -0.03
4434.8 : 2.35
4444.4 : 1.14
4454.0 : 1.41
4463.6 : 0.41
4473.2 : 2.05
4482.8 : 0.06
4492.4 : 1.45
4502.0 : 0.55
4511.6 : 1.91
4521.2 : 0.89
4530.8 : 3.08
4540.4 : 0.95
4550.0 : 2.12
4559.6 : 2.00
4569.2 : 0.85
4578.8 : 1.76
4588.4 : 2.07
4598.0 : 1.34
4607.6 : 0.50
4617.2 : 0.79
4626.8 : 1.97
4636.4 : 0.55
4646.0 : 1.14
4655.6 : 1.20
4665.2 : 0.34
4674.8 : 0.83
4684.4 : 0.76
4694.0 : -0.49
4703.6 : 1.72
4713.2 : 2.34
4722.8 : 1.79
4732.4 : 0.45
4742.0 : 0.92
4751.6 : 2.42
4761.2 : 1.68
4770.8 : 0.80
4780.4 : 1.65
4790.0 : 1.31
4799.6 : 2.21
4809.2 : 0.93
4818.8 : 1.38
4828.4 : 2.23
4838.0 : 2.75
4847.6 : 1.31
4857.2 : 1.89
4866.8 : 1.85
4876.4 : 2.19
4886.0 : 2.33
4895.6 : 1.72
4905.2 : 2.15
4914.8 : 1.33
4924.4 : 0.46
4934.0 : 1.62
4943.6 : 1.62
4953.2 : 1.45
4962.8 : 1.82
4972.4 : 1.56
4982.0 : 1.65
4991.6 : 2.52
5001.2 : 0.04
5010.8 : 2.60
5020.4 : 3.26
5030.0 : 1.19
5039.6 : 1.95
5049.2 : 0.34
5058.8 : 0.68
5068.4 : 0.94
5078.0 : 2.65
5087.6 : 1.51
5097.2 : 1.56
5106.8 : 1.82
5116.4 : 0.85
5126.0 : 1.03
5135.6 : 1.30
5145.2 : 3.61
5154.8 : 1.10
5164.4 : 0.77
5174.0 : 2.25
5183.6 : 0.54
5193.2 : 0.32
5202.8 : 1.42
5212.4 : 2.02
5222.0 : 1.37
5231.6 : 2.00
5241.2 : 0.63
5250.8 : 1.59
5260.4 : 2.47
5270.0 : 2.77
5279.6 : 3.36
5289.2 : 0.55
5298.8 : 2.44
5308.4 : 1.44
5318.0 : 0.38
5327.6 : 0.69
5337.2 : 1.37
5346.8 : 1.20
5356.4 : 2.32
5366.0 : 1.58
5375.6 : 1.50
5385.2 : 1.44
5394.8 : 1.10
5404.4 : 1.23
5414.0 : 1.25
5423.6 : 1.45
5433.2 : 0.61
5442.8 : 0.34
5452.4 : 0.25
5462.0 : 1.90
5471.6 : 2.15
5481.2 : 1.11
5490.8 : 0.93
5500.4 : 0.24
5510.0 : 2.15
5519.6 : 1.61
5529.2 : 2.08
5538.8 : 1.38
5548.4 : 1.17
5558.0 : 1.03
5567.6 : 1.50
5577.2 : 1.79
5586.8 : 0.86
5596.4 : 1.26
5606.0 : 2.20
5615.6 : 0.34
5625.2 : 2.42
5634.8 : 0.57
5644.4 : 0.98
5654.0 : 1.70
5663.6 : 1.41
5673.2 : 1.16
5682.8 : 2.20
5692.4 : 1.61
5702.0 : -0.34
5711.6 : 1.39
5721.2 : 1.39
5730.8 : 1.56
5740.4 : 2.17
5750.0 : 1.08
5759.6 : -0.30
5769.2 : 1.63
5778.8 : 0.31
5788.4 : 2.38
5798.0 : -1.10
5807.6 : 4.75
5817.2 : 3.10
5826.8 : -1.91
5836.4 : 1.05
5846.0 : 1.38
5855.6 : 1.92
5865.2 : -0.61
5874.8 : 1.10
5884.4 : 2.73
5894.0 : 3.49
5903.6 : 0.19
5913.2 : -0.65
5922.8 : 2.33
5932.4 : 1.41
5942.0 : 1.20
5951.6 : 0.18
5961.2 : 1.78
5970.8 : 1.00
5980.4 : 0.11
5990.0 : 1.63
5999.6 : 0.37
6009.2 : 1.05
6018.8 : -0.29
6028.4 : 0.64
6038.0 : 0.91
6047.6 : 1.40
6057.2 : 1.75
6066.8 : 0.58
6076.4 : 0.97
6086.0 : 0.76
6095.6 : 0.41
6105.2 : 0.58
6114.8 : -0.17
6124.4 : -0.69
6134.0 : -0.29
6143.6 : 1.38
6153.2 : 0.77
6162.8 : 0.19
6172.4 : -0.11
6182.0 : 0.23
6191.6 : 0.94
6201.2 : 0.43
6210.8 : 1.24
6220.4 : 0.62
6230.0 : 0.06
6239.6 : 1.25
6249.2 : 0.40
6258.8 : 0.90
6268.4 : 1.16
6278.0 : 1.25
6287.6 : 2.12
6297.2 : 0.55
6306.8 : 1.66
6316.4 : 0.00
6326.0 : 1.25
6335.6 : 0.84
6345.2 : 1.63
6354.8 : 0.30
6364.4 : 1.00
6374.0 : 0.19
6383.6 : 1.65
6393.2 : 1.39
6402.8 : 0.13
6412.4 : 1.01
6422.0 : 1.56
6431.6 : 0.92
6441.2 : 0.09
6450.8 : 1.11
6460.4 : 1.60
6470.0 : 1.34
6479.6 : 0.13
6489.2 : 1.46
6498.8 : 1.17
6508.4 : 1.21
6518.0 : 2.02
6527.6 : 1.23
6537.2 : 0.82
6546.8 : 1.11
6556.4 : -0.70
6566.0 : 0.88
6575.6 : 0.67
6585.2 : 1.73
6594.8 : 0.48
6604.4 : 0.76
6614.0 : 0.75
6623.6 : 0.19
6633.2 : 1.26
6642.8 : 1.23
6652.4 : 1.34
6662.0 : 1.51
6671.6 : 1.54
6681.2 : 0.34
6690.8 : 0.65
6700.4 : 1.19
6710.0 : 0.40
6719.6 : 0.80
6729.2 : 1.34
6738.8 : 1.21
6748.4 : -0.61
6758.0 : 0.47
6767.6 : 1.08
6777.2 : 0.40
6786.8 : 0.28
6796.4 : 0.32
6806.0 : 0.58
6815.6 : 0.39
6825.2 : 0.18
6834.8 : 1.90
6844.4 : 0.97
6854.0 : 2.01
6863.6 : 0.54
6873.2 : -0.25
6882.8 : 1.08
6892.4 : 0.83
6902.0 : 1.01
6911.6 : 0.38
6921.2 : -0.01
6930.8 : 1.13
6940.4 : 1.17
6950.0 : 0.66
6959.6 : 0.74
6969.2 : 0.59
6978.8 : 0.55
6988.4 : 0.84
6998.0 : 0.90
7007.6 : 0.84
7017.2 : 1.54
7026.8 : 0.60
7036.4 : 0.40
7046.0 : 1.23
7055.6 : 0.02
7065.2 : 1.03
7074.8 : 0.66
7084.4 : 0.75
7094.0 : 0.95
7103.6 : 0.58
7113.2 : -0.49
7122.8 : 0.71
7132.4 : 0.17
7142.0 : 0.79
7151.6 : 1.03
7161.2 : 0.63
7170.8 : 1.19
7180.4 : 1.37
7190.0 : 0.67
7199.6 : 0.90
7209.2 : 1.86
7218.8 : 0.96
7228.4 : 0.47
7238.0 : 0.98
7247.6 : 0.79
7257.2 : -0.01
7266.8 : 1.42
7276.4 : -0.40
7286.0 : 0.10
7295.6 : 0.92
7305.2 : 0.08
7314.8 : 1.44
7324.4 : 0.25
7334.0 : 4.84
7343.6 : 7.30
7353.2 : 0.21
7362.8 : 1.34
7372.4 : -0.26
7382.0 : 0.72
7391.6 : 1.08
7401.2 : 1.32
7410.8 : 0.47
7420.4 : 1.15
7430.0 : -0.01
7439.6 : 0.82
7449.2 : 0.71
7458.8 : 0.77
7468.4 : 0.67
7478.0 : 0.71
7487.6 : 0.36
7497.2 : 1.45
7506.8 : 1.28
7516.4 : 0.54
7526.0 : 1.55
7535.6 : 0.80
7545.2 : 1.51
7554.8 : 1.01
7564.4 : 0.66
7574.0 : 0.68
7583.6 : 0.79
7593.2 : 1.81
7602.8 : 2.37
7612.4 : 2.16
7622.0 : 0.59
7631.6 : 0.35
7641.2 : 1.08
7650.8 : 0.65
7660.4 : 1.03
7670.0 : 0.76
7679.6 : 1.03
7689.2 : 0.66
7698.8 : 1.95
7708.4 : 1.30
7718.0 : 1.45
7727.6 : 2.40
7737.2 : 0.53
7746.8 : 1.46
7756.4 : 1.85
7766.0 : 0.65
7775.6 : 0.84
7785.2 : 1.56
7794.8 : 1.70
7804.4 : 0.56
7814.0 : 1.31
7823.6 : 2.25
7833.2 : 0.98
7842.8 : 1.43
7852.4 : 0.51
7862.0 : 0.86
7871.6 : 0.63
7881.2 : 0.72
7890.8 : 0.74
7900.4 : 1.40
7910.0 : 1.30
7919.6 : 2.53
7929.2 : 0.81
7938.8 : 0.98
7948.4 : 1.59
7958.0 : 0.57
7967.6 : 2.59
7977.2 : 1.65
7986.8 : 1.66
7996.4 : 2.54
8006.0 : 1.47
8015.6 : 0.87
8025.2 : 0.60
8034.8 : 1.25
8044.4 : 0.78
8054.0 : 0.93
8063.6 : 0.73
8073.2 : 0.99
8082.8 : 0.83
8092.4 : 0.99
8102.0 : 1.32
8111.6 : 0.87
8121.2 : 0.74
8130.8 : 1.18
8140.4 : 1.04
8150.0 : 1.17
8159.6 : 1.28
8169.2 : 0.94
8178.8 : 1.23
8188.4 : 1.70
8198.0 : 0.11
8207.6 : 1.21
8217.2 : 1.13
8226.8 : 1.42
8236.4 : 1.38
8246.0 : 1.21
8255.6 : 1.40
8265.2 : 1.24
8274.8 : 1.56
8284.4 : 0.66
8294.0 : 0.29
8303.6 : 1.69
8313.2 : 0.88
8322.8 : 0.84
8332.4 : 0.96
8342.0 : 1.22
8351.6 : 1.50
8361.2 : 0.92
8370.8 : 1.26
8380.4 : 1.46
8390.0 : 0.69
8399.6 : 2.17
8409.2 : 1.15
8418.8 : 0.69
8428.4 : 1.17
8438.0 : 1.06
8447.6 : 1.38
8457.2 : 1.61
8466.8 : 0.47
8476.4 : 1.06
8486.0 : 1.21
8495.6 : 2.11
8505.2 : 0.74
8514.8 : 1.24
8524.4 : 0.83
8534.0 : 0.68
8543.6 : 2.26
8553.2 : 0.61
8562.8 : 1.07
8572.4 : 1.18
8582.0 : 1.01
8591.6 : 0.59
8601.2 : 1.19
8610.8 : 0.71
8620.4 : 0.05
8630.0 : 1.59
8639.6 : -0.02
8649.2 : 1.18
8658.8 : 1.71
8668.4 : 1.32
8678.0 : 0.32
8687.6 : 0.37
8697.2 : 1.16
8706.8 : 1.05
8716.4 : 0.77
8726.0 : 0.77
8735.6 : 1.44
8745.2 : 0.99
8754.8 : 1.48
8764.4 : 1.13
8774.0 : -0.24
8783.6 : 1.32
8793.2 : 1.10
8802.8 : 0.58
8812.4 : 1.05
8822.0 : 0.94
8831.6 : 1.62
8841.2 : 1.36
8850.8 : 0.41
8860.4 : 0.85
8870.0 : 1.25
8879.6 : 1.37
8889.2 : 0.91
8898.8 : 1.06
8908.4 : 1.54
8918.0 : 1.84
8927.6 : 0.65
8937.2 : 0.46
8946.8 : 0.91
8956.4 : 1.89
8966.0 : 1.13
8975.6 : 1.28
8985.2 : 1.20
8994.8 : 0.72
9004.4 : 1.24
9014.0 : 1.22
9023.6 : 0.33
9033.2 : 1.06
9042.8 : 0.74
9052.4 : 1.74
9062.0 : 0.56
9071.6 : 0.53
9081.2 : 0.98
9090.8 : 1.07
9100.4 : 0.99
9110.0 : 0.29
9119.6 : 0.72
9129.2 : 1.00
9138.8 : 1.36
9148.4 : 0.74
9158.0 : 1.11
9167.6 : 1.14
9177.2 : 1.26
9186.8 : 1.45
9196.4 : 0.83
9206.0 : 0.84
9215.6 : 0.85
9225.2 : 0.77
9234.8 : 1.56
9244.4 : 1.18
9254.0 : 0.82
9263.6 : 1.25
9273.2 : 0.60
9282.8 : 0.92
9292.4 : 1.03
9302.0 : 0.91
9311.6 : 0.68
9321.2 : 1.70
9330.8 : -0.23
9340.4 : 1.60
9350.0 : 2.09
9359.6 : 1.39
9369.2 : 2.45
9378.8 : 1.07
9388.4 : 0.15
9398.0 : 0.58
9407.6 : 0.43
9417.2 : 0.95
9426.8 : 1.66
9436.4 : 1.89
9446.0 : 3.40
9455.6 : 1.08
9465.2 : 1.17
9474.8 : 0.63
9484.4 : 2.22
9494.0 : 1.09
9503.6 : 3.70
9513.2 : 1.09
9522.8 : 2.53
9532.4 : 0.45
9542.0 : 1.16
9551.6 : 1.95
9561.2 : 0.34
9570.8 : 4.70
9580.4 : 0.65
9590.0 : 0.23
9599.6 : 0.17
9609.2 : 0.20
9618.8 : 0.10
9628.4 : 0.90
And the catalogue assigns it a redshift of 0.968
